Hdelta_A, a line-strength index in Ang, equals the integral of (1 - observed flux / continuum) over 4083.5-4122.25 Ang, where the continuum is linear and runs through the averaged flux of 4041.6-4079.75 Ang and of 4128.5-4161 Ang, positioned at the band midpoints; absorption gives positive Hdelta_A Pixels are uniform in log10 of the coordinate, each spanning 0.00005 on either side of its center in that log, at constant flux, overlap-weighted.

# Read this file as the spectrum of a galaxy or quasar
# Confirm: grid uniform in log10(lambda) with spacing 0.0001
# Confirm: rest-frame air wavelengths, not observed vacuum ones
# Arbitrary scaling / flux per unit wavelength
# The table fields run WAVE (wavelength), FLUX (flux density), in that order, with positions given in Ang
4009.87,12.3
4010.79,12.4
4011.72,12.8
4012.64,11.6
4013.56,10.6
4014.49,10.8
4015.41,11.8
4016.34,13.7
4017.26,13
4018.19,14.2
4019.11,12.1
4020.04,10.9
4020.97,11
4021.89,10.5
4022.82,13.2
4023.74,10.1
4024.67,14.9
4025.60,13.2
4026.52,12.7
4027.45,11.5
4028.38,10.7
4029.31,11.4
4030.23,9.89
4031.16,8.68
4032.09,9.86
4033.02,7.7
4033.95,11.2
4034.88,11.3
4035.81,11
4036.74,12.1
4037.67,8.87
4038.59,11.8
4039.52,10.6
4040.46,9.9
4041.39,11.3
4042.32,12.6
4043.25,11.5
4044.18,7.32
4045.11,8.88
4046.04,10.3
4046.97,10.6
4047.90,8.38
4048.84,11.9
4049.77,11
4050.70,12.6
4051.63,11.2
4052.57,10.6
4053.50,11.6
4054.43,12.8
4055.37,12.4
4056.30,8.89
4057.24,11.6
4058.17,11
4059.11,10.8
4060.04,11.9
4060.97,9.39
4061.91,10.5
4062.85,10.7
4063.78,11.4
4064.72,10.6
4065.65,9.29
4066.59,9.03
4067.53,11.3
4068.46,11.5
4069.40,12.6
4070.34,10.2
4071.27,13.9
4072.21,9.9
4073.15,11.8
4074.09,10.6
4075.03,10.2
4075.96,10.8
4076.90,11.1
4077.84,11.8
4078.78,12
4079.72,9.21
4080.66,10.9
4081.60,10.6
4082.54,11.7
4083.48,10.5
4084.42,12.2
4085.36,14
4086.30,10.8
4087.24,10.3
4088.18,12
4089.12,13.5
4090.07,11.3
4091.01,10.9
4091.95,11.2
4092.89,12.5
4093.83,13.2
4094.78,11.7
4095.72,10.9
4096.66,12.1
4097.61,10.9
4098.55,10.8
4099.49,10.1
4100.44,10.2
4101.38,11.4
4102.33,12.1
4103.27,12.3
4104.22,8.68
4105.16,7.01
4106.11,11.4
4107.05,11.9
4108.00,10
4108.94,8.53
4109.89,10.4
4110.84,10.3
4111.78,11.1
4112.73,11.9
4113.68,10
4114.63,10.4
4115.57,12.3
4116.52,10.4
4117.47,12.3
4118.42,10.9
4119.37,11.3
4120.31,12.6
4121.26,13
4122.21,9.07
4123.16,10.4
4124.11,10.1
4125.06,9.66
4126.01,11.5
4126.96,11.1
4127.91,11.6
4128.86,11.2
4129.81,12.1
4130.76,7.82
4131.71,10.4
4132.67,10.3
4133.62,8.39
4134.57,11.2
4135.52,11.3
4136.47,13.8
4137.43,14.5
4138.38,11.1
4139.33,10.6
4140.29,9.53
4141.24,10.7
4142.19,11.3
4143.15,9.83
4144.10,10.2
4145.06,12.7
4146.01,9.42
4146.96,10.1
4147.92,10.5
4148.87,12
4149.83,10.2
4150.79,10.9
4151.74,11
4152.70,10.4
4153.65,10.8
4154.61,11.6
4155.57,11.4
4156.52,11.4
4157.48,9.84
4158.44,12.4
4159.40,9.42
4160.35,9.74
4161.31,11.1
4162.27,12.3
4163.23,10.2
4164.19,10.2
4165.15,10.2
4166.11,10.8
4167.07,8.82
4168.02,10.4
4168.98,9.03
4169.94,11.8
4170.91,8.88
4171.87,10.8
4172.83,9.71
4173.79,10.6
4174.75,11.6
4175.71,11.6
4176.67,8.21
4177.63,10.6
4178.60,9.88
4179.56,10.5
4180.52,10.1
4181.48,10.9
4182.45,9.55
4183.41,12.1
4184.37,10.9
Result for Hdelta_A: -1.2 Ang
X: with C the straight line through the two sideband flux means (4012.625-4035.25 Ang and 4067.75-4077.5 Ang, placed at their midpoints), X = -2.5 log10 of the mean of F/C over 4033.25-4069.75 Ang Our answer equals 0.05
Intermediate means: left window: 11.5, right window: 11.3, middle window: 10.8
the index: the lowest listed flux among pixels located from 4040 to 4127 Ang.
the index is 7.01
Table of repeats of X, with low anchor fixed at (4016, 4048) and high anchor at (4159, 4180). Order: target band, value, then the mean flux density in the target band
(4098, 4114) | 0.02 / 10.5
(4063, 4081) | -0.01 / 11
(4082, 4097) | -0.10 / 11.8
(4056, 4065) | 0.02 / 10.7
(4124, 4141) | -0.04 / 10.9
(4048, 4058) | -0.04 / 11.3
